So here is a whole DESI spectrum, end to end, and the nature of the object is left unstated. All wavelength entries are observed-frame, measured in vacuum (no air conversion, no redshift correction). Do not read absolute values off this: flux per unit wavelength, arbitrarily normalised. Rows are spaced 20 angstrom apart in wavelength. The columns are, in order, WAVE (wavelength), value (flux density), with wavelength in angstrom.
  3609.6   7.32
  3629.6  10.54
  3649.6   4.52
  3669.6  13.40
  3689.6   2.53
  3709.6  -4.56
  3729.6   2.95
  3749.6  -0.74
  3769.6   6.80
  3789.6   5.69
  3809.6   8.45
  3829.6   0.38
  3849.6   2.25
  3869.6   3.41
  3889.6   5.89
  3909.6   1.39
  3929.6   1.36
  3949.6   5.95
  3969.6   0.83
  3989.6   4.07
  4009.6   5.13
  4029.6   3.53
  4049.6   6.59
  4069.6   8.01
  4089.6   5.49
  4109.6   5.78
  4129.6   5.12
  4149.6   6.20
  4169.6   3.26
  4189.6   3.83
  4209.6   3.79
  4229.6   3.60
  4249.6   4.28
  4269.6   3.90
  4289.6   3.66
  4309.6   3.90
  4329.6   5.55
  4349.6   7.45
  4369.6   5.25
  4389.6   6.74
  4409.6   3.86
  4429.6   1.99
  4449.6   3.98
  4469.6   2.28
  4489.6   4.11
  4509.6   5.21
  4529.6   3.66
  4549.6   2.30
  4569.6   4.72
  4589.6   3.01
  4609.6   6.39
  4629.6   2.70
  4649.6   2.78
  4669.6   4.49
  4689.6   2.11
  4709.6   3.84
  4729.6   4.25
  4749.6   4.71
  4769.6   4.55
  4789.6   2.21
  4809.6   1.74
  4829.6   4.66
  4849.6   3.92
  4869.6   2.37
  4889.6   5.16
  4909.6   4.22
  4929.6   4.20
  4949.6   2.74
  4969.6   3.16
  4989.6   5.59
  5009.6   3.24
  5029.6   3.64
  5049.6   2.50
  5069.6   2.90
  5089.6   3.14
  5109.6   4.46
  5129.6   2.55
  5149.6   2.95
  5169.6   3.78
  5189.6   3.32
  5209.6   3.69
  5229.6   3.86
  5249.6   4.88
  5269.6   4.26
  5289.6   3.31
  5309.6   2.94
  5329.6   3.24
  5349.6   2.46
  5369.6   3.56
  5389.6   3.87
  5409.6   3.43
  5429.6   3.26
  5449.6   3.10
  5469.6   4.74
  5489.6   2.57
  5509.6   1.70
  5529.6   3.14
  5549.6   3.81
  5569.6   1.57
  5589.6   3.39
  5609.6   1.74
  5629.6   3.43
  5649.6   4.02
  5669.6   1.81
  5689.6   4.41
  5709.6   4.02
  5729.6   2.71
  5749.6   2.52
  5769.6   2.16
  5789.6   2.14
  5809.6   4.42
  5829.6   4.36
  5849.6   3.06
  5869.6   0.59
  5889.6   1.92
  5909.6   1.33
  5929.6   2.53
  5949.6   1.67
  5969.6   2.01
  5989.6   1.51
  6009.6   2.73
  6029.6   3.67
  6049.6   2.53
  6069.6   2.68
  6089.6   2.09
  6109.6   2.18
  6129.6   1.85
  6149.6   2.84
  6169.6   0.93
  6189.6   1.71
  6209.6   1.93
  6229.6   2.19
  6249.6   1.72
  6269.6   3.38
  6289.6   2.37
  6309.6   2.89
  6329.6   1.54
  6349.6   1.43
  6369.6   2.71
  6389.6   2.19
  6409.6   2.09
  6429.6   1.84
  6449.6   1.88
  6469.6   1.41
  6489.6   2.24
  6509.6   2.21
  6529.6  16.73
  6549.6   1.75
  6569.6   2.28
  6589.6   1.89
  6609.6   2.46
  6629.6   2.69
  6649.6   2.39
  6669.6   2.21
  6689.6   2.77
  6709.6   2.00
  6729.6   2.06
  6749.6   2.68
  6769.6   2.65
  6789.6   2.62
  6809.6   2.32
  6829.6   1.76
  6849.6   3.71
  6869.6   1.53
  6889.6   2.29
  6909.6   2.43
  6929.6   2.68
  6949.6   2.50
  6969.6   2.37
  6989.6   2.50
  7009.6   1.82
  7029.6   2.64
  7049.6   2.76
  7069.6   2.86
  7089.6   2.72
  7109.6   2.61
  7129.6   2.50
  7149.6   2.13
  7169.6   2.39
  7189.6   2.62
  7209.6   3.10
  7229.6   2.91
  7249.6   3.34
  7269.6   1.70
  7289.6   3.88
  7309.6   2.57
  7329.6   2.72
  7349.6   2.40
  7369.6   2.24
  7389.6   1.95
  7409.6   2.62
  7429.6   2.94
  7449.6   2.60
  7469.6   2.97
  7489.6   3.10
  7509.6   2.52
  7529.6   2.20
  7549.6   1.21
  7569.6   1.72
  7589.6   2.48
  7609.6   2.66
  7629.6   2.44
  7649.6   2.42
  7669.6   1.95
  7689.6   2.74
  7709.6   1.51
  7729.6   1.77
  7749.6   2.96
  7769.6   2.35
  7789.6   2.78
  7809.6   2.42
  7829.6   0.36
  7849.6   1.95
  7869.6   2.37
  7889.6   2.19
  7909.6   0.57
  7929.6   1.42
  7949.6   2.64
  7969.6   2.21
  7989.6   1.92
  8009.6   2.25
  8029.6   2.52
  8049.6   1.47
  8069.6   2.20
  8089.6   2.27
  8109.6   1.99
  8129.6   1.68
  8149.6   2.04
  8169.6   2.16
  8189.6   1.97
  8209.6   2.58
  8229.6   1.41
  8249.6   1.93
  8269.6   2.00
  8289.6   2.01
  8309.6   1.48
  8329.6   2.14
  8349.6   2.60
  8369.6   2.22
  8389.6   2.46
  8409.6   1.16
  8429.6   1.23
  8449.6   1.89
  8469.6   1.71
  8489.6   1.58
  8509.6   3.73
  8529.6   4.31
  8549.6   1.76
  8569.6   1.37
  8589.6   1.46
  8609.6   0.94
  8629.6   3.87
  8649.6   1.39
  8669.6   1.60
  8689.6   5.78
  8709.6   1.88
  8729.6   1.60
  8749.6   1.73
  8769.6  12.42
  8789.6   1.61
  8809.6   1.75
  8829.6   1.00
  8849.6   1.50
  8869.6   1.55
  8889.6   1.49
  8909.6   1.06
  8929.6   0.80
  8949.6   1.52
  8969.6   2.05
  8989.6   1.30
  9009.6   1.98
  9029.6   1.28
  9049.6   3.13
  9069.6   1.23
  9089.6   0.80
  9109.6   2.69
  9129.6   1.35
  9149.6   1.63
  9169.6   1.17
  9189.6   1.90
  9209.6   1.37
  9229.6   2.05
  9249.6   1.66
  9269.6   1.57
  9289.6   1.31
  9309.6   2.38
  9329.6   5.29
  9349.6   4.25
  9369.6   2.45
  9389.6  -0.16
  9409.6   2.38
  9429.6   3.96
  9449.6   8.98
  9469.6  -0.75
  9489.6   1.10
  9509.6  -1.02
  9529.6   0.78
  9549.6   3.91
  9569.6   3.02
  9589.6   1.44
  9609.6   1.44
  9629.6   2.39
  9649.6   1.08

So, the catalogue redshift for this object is 0.75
